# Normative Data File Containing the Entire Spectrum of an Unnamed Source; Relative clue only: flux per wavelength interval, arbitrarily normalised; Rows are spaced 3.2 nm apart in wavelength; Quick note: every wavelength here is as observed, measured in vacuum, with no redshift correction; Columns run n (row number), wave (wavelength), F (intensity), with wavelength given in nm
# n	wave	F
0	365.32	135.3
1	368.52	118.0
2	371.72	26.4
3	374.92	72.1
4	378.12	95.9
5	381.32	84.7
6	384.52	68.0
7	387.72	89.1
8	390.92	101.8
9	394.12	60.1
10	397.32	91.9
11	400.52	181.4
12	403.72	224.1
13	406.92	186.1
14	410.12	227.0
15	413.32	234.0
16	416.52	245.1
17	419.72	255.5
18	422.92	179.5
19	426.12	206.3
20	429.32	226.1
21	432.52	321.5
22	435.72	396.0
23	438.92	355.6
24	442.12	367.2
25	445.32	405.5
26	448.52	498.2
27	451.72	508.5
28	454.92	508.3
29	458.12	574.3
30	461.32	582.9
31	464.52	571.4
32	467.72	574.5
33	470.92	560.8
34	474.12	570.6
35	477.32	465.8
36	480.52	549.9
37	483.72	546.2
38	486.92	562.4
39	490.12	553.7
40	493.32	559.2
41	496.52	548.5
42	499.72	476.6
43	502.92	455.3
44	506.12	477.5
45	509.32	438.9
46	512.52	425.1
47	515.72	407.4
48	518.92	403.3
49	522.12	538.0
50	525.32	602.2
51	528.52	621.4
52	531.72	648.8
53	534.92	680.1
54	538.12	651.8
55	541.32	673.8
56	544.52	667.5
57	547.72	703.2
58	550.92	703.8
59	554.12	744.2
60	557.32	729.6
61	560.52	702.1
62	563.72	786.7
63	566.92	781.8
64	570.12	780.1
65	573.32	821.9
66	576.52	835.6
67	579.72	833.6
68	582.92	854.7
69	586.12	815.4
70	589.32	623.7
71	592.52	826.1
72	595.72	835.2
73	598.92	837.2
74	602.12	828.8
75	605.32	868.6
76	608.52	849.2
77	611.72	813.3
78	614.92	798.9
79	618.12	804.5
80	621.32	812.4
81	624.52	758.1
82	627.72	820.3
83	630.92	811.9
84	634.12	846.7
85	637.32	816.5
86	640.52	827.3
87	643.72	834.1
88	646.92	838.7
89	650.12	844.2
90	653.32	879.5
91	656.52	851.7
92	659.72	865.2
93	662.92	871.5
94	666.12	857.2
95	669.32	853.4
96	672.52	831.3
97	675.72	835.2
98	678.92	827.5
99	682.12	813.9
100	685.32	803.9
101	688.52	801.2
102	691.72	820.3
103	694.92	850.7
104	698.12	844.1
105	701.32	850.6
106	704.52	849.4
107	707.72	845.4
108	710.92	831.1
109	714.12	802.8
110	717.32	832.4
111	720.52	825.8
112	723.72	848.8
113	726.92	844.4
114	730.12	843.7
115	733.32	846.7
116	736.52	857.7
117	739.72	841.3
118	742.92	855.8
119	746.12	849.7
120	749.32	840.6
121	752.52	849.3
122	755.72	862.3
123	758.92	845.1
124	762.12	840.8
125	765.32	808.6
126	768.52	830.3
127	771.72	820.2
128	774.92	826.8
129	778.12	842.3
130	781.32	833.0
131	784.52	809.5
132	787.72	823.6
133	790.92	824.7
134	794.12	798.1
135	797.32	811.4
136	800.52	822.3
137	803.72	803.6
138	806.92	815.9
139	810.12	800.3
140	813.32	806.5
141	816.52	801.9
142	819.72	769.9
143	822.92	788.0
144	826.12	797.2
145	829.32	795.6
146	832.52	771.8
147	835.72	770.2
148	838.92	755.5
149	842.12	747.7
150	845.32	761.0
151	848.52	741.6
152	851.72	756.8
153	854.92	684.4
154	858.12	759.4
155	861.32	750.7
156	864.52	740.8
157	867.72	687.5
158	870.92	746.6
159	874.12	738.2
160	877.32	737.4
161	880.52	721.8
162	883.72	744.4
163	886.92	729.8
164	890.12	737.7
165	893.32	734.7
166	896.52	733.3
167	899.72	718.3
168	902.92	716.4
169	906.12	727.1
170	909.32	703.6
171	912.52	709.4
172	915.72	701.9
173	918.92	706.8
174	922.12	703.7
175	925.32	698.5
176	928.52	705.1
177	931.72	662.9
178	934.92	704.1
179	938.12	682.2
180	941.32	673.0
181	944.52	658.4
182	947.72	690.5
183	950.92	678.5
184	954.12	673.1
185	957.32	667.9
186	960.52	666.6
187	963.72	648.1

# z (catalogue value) 0.000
